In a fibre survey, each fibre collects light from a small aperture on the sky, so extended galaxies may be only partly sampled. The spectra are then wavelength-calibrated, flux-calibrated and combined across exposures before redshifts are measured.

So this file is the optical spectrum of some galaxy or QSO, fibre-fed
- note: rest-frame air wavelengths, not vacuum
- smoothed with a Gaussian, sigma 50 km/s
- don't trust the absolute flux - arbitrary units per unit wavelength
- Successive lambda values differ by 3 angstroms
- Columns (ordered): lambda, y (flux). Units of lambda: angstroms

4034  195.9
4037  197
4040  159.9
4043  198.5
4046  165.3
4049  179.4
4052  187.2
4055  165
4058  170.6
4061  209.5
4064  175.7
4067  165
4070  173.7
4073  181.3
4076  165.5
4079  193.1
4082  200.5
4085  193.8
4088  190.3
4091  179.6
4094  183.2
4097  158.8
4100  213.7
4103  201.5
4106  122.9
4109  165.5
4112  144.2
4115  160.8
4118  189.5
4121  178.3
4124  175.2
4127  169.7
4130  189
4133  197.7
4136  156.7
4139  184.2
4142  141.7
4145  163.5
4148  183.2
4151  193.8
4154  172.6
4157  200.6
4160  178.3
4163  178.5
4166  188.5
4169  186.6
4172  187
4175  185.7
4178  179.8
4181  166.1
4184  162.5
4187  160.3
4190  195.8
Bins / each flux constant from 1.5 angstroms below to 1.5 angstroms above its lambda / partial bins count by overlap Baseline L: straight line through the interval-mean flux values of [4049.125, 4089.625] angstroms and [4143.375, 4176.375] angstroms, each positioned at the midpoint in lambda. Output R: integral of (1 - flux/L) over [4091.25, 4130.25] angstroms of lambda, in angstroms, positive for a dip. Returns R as 2.1 angstroms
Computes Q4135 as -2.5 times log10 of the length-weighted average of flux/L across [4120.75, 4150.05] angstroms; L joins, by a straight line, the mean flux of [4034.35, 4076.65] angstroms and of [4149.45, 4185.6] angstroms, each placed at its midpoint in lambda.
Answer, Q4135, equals 0.04 mag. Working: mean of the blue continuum 179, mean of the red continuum 182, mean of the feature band 174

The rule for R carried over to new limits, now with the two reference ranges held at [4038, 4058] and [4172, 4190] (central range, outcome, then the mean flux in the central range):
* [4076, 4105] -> -2.1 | 188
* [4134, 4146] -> 0.8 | 163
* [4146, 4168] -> -1.3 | 185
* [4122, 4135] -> -0.5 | 182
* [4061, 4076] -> -0.1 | 177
